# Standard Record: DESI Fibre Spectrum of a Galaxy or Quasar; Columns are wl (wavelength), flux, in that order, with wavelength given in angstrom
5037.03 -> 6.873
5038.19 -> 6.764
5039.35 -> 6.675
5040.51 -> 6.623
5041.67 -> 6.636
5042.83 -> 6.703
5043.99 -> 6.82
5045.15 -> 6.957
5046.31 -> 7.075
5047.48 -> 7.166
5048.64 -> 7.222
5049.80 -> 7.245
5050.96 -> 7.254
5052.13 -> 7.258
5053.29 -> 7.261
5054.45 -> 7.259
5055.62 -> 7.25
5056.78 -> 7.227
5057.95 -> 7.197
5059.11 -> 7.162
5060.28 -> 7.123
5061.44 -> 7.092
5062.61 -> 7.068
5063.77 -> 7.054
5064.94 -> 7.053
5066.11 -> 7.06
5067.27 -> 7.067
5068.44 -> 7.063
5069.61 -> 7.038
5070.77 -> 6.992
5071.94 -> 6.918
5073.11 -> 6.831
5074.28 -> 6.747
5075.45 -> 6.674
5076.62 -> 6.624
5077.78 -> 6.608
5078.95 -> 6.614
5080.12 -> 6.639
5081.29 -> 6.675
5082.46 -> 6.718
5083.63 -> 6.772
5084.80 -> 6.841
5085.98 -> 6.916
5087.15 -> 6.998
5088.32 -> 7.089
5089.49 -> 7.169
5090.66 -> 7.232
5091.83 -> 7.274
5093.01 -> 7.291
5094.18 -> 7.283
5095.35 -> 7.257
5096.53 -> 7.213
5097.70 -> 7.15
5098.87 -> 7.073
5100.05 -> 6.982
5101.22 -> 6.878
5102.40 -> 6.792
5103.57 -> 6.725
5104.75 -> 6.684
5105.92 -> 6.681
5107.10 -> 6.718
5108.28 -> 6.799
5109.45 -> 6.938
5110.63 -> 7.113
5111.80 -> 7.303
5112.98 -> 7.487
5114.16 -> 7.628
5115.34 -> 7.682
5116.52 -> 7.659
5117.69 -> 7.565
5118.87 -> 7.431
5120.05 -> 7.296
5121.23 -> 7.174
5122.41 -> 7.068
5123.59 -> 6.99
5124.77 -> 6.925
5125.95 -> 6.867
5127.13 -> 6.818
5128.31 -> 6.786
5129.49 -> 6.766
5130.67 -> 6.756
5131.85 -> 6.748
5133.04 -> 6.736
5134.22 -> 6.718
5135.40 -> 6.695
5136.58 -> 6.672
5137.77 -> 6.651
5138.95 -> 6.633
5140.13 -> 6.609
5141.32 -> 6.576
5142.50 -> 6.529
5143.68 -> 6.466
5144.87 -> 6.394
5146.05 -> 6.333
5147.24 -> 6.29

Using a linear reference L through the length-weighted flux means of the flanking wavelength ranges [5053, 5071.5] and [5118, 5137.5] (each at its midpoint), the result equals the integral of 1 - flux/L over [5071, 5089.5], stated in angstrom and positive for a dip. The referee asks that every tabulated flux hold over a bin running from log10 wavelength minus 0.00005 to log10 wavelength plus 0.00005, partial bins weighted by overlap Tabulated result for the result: 0.7 angstrom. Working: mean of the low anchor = 7.12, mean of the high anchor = 6.91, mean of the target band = 6.79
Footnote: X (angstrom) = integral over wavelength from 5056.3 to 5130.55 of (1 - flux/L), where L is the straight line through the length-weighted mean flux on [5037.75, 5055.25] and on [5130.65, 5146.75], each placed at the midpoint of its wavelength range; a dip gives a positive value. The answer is -2.50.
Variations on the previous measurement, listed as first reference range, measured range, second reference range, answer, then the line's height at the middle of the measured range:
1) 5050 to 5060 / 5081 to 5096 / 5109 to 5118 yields 0.6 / 7.34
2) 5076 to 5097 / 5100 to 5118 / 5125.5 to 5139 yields -0.7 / 6.85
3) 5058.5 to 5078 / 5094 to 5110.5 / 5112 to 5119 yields 1.0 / 7.4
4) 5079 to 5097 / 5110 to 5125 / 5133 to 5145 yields -1.2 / 6.78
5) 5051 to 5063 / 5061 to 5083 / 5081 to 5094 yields 0.7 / 7.1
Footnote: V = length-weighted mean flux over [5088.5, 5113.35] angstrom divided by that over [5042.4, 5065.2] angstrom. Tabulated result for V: 0.99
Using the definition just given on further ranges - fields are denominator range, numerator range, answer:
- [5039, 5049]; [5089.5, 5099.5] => 1.05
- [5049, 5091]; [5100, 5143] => 0.99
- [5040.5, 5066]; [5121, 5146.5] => 0.95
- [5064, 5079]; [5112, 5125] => 1.07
